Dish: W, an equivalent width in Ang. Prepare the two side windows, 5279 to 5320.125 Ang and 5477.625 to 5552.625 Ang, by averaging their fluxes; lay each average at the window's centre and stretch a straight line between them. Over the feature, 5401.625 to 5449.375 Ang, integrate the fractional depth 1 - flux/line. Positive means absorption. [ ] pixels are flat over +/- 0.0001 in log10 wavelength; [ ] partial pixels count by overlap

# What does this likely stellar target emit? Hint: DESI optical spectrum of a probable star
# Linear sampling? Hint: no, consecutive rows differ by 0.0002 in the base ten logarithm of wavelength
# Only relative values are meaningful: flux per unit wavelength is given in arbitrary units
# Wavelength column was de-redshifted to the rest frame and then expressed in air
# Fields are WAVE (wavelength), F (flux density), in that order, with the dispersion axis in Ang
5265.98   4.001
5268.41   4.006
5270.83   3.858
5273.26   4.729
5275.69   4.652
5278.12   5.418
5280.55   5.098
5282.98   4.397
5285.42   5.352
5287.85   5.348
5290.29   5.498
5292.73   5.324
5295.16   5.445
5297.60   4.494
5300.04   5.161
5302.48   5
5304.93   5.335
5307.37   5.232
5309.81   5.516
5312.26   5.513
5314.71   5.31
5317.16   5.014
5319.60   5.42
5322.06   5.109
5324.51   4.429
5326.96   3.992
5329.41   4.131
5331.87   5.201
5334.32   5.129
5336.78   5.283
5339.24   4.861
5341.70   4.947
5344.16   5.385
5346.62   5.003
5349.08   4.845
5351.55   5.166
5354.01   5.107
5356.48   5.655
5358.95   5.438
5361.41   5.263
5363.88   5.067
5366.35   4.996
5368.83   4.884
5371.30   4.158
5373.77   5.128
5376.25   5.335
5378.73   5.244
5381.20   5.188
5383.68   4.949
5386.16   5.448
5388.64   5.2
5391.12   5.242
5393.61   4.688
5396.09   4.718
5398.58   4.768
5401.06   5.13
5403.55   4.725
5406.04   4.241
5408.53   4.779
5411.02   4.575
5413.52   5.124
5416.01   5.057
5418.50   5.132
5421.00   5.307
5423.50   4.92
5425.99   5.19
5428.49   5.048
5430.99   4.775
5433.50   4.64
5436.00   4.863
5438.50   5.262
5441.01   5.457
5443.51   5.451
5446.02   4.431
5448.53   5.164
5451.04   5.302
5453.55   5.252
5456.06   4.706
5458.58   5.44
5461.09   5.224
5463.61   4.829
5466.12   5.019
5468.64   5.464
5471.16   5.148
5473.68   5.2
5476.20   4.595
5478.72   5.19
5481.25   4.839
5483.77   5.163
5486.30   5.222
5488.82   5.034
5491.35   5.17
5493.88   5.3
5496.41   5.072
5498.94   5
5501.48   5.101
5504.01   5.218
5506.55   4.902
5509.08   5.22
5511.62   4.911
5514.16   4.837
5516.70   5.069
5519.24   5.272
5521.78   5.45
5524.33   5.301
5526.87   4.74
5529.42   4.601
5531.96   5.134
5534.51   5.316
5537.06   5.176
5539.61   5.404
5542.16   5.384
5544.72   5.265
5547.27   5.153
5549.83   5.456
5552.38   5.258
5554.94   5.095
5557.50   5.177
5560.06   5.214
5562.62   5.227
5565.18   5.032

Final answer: 1.92 Ang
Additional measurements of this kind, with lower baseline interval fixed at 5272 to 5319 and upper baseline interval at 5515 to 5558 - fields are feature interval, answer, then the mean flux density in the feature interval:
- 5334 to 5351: 0.31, 5.06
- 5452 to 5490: 0.65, 5.09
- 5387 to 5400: 0.56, 4.94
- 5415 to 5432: 0.35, 5.07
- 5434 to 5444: -0.05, 5.2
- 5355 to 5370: -0.16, 5.21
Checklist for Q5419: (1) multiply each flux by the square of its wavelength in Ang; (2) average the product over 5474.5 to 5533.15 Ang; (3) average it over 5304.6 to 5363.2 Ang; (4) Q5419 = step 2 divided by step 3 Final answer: 1.06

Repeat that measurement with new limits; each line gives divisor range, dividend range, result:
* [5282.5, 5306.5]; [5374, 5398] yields 1.02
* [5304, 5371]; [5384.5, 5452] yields 1.01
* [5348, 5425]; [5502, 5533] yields 1.06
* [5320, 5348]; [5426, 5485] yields 1.09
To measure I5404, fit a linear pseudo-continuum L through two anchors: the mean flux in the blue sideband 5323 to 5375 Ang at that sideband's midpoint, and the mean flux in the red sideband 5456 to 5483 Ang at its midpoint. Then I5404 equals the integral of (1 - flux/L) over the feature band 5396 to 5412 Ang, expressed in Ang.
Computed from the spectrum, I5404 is 1.0 Ang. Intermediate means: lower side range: 4.96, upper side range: 5.08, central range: 4.71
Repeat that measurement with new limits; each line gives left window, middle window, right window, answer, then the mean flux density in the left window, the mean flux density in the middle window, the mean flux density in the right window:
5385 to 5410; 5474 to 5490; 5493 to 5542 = 0.1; 4.89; 5.02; 5.11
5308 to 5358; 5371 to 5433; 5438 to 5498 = 1.4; 5.05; 4.97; 5.12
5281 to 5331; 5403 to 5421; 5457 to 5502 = 0.9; 5.05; 4.84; 5.11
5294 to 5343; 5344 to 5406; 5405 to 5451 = -0.6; 5.03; 5.05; 4.98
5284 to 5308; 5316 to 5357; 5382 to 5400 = 1.2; 5.21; 4.97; 5.01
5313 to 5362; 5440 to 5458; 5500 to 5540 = -0.2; 5.04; 5.12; 5.1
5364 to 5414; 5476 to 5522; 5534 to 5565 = 0.6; 4.93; 5.09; 5.25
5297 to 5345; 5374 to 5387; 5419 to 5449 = -0.5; 5.03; 5.22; 5.04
